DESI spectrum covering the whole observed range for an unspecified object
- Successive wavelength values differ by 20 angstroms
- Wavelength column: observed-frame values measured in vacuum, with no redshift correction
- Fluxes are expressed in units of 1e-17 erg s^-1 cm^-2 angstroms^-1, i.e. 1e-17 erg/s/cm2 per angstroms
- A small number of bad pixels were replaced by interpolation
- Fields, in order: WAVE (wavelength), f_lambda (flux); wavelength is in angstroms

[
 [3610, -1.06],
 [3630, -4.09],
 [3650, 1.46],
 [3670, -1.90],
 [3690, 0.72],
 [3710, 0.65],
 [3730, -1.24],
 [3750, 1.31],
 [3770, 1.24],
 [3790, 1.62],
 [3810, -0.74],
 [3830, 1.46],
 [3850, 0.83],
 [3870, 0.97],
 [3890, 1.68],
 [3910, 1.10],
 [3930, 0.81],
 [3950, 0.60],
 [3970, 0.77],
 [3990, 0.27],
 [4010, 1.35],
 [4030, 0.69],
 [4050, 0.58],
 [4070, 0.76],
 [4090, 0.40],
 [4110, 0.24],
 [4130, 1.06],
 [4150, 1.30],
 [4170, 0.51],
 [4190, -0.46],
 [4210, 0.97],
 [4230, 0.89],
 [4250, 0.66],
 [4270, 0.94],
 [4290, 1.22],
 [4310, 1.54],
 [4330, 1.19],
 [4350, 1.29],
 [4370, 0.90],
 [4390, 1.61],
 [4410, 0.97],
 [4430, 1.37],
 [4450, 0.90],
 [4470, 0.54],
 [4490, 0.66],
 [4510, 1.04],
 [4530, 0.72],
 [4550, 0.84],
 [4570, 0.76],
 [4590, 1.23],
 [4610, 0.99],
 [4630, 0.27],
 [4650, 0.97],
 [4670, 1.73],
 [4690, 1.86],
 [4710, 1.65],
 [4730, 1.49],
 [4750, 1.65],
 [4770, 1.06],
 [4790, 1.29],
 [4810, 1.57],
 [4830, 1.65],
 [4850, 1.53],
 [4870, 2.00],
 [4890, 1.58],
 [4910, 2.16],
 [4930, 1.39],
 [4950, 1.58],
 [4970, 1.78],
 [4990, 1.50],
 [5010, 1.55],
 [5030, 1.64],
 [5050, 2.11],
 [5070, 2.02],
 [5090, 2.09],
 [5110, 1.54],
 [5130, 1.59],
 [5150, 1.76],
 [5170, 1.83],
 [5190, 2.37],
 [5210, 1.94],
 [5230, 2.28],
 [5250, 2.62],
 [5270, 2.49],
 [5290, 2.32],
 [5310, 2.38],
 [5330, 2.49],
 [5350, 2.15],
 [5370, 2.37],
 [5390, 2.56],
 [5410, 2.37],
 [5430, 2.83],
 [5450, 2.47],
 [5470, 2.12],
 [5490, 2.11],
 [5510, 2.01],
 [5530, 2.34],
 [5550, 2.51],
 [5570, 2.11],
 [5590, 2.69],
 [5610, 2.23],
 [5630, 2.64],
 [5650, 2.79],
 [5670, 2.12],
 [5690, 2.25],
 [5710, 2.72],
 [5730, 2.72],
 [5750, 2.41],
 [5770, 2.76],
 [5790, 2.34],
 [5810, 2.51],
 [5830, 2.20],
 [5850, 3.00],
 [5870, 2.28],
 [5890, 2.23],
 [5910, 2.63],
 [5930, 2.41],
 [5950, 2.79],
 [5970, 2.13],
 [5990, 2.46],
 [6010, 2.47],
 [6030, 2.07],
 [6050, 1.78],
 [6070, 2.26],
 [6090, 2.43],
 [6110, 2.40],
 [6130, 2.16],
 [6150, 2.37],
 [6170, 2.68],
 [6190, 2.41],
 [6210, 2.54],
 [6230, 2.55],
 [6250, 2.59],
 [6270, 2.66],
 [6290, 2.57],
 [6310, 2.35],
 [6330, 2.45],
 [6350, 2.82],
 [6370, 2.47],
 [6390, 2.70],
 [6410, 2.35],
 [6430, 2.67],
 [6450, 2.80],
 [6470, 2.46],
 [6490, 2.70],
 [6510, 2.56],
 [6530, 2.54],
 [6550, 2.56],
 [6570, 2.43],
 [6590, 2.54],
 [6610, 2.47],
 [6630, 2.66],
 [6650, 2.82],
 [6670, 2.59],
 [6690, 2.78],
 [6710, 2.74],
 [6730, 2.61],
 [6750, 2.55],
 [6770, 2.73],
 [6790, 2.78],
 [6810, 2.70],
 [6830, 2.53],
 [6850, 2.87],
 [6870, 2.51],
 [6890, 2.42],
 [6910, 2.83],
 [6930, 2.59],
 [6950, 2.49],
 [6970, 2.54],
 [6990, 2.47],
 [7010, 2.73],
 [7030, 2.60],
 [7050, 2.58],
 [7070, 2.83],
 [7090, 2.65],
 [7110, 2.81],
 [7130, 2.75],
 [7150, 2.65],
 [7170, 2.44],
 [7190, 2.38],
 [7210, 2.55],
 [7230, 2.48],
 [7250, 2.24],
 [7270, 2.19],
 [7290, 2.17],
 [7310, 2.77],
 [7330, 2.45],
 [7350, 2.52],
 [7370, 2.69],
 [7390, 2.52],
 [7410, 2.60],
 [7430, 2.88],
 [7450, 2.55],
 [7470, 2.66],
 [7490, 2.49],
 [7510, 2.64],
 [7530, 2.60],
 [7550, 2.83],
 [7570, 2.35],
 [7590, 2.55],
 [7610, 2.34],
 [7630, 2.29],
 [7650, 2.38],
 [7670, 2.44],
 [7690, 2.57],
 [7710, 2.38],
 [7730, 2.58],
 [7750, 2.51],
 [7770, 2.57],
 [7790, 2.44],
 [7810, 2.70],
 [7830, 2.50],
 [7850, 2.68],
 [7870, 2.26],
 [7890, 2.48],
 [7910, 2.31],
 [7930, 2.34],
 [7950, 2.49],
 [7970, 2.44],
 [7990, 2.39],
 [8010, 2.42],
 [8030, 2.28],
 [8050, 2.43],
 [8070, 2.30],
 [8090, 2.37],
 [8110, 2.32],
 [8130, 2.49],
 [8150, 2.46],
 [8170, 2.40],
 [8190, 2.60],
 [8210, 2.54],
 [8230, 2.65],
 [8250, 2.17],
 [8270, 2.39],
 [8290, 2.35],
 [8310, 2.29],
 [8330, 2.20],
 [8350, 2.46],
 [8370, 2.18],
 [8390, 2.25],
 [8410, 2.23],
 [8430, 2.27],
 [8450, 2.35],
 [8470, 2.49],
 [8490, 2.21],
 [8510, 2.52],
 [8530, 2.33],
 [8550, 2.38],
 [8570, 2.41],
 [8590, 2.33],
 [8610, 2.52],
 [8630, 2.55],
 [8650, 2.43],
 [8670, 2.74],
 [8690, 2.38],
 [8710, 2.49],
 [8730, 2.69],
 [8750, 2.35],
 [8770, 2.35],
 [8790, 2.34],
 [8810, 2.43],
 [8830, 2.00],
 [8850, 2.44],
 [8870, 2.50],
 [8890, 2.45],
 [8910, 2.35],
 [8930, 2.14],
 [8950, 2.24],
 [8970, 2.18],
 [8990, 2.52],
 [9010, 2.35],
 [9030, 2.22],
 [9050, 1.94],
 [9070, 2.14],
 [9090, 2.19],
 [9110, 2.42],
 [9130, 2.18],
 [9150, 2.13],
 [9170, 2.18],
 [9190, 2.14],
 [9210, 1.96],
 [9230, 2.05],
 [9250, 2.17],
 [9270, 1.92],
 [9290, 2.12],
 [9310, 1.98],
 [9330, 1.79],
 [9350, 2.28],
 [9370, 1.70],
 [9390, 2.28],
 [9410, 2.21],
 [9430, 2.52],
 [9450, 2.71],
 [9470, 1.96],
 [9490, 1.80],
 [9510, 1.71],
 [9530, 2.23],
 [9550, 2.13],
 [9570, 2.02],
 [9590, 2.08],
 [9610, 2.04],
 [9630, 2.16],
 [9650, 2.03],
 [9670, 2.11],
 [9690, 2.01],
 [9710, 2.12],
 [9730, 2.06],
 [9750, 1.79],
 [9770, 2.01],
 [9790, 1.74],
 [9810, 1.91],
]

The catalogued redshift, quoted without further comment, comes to 0.17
